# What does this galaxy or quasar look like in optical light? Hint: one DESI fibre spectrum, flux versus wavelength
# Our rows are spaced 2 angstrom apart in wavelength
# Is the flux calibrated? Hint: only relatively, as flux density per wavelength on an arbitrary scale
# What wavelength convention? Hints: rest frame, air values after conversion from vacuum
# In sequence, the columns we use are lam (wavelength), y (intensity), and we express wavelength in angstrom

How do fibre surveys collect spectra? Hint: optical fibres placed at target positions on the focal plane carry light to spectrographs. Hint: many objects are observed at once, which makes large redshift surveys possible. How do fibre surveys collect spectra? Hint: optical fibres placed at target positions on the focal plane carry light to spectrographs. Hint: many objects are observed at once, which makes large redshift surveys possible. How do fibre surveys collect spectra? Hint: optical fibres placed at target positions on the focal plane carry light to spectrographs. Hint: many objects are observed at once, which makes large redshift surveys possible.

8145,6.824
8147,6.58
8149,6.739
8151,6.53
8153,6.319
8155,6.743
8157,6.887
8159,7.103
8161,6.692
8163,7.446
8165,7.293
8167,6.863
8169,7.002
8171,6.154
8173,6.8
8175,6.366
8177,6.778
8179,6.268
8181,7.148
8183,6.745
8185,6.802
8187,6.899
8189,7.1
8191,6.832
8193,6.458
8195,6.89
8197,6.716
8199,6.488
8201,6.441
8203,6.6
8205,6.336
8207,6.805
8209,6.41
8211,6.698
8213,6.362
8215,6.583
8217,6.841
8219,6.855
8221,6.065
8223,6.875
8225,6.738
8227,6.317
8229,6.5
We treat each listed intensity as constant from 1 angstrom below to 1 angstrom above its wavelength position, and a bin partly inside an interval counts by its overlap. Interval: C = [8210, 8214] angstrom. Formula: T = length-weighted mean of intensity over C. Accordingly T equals 6.53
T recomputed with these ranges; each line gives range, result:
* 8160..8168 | 7.07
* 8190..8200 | 6.68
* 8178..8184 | 6.72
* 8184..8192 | 6.91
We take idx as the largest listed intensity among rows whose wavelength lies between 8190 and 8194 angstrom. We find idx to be 6.832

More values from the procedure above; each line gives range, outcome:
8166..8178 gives 7.002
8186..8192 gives 7.1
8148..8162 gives 7.103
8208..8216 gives 6.698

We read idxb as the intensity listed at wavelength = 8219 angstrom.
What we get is 6.855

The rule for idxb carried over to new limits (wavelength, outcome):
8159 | 7.103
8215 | 6.583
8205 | 6.336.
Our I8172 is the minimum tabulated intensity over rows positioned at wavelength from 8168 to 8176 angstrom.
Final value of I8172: 6.154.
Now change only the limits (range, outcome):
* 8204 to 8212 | 6.336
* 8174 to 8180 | 6.268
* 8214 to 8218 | 6.583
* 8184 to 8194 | 6.458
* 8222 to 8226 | 6.738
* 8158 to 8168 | 6.692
